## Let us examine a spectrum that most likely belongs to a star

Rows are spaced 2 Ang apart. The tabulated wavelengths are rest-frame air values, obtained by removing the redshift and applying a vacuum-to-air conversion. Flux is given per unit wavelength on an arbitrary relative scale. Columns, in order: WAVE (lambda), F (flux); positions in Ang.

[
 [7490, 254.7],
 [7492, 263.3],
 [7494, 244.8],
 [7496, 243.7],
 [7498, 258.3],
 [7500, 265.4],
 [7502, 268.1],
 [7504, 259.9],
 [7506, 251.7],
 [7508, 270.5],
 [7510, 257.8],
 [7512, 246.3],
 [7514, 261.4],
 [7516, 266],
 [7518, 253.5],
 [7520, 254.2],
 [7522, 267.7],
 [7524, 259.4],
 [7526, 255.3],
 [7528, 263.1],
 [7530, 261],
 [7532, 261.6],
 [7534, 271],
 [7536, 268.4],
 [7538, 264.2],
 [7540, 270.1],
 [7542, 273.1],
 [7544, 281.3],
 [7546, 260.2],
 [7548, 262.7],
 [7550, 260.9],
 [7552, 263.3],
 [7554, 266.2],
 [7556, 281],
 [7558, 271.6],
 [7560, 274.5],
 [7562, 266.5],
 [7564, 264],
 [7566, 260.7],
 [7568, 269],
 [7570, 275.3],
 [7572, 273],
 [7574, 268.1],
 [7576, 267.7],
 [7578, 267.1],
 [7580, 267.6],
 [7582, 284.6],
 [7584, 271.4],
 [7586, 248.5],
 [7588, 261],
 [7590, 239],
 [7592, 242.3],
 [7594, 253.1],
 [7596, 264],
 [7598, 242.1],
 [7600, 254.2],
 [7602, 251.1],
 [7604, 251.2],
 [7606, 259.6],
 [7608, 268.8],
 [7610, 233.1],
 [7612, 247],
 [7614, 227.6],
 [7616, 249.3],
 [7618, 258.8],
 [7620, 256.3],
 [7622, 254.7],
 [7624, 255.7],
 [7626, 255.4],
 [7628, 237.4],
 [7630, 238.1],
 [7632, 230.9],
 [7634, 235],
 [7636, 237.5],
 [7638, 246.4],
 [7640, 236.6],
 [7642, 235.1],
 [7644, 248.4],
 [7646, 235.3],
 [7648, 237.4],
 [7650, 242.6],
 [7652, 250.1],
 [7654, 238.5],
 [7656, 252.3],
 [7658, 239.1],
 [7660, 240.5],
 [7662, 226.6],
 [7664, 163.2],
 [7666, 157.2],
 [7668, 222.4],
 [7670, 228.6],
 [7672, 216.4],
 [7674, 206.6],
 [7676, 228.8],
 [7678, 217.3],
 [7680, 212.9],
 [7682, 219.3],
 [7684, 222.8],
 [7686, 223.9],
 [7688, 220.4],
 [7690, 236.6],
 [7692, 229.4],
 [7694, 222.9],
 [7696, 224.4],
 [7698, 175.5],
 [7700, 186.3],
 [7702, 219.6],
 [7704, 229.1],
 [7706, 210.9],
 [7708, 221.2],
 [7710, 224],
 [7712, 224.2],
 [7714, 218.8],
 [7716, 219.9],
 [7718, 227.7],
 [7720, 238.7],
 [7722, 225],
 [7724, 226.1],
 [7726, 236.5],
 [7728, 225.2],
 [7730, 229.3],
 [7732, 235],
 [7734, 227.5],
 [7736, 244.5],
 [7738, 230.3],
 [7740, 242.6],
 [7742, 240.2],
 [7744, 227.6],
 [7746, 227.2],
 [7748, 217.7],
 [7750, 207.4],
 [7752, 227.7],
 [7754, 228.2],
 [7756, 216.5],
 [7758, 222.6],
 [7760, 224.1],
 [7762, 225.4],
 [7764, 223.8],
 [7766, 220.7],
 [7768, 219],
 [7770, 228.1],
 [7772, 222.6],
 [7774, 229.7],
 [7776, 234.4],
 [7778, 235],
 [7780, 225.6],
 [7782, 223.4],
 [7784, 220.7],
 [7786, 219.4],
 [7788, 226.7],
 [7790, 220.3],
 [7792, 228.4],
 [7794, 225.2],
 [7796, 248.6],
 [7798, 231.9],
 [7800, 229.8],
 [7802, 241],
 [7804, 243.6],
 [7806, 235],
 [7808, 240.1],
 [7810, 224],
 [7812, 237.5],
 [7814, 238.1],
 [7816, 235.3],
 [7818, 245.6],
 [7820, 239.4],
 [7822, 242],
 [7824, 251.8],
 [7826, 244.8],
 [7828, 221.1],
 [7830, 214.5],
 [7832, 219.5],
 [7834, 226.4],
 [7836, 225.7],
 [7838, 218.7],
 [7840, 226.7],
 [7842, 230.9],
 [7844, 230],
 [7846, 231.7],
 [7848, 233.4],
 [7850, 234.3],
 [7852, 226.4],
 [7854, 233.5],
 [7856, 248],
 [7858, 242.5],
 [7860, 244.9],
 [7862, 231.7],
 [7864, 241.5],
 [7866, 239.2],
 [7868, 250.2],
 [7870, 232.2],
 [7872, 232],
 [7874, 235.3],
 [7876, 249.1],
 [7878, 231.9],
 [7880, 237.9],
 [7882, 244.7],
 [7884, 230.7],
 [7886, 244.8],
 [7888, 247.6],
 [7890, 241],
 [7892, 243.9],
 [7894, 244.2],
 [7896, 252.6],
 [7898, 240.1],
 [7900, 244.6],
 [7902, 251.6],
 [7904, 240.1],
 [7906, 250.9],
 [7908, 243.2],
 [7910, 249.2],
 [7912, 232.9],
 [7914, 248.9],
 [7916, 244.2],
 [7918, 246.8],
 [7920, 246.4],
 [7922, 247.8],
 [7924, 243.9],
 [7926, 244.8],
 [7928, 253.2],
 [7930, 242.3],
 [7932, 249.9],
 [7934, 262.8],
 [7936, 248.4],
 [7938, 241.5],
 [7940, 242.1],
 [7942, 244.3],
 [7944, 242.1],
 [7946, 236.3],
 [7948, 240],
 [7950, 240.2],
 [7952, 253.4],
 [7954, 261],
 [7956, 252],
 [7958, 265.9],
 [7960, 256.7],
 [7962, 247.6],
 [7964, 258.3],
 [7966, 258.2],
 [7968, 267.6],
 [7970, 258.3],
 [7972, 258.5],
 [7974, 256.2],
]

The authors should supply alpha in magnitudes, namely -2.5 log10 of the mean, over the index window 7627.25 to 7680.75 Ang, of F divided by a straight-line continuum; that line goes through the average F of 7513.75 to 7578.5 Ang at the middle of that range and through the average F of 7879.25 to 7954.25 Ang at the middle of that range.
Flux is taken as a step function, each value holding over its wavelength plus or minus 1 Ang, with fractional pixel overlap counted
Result 0.14 mag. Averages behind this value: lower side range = 266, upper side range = 245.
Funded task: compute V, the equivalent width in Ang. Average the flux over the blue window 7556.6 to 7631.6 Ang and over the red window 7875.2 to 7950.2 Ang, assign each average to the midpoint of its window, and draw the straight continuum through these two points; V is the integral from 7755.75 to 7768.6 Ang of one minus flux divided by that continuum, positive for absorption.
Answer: 1.5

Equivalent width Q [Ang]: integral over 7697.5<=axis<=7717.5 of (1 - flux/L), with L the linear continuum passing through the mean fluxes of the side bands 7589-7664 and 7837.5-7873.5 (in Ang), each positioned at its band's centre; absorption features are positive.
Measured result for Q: 2.2 Ang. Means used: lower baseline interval 244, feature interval 214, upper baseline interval 235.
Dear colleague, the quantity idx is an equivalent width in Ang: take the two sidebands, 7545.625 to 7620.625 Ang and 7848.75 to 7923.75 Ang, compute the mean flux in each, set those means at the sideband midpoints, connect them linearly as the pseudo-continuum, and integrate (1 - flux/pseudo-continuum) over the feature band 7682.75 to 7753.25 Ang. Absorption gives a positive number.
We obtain 7.8 Ang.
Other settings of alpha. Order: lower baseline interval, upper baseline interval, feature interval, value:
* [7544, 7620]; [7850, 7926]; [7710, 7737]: 0.10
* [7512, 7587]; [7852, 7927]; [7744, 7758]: 0.14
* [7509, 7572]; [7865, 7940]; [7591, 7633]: 0.05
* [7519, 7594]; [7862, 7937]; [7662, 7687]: 0.22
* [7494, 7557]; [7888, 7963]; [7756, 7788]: 0.13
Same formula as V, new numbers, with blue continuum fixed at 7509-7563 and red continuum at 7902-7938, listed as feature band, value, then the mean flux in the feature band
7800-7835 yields 2.28 Ang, 235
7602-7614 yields 0.52 Ang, 250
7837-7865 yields 1.80 Ang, 234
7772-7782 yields 0.94 Ang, 230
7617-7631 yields 0.51 Ang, 251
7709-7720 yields 1.37 Ang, 224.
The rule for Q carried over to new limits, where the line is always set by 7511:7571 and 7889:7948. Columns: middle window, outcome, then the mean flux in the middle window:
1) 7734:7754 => 1.98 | 229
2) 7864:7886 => 0.79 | 239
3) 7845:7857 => 0.69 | 235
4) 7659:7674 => 2.95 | 208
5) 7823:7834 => 0.89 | 230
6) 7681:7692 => 1.39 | 225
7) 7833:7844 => 1.04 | 226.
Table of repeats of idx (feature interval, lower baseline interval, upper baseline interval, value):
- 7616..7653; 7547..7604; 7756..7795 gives 1.1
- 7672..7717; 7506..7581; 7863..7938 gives 6.7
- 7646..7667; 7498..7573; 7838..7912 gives 2.5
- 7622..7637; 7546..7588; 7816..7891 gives 1.1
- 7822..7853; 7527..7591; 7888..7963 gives 2.7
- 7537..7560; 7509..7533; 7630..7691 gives -1.5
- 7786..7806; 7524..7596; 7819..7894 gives 0.8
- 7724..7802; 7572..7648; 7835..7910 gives 5.1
